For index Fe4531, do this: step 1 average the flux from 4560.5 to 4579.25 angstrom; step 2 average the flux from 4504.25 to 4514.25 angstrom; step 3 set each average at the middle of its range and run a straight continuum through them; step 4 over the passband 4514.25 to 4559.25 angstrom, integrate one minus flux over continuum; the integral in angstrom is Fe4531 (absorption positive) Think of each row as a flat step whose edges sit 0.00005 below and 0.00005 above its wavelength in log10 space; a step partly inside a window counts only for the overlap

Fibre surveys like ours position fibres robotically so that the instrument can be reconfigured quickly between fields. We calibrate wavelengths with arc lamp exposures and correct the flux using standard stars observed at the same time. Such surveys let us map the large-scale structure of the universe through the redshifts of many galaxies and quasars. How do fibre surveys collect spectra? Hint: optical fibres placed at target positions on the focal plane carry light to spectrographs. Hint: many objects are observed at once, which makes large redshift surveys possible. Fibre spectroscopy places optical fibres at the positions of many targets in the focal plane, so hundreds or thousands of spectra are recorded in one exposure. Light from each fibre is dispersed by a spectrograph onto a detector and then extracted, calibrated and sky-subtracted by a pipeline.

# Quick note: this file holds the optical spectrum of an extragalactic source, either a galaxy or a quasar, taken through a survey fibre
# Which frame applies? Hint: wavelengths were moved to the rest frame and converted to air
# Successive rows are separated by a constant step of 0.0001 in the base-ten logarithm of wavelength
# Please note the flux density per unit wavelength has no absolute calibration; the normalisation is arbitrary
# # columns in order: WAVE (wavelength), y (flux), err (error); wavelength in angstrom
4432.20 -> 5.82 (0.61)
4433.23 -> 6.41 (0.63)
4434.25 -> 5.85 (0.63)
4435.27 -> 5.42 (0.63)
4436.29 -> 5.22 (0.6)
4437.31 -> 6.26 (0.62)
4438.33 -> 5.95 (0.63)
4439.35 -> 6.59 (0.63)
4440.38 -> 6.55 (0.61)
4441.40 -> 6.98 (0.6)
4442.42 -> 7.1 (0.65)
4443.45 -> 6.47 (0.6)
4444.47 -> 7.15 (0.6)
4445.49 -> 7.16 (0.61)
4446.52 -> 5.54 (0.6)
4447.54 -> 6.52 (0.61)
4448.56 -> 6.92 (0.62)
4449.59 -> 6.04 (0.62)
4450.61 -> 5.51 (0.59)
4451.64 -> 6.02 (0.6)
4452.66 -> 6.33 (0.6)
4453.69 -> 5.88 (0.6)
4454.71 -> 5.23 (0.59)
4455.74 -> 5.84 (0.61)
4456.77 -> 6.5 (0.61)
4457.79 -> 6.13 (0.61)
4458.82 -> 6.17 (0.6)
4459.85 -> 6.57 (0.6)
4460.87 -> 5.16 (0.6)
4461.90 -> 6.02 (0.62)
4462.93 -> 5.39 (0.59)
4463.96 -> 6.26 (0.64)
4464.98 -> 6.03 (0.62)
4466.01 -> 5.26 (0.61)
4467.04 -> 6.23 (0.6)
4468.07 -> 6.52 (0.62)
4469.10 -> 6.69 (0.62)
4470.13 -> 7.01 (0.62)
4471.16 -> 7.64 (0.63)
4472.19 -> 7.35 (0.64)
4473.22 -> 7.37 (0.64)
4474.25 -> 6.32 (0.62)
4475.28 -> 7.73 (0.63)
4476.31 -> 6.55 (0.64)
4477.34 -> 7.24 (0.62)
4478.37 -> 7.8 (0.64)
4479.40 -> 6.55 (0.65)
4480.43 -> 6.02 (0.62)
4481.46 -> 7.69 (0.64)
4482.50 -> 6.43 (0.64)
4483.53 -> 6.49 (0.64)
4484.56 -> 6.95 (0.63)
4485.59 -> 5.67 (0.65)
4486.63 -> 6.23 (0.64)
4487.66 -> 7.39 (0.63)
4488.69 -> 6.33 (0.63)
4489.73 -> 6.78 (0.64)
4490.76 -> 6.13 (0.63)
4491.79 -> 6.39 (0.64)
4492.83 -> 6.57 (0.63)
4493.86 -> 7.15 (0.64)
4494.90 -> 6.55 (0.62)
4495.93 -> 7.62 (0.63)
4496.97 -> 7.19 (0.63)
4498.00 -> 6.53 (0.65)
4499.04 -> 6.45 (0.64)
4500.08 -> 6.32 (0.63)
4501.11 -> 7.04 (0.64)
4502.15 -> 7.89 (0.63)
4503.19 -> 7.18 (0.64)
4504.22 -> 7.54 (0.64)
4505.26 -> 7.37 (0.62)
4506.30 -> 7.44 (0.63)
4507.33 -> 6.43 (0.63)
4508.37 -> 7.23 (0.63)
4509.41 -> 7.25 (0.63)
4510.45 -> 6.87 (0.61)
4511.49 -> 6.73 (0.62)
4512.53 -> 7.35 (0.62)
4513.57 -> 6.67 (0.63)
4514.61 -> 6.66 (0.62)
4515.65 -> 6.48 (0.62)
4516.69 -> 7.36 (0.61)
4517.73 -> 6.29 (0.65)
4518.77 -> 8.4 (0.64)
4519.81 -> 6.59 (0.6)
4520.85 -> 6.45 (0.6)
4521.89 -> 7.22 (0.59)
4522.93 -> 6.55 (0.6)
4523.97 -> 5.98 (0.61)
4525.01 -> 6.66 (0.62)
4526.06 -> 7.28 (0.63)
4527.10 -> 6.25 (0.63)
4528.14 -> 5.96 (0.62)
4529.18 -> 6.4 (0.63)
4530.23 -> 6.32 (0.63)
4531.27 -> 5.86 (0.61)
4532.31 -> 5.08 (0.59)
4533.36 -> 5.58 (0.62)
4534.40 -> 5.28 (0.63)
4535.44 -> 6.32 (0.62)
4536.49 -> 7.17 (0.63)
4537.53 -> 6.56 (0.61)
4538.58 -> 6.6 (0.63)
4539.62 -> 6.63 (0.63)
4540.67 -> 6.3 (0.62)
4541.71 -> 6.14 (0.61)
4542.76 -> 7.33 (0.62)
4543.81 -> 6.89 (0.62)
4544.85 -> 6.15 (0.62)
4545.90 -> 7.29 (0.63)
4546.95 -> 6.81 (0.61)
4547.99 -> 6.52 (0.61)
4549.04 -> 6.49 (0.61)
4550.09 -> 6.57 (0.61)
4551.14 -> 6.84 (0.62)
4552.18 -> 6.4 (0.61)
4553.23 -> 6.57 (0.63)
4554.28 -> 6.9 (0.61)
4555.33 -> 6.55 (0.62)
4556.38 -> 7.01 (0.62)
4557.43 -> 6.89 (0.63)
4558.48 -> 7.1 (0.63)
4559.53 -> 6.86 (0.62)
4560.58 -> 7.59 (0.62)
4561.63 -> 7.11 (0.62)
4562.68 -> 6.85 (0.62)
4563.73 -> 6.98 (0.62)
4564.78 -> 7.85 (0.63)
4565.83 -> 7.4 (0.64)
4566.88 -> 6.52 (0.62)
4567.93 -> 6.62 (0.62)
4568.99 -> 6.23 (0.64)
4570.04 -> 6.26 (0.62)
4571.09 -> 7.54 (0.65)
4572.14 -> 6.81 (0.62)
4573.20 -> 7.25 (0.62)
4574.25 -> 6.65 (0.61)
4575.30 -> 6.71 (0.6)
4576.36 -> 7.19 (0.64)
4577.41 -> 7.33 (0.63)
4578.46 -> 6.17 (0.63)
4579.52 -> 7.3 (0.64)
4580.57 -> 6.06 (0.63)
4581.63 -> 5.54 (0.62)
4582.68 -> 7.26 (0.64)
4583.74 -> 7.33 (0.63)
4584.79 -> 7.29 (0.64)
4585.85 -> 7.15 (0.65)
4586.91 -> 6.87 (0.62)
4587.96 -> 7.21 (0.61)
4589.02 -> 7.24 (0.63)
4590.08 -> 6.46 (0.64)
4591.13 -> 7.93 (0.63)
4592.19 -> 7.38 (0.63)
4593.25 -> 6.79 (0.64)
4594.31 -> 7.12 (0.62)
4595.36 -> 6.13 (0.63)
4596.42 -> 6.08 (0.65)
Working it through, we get 2.73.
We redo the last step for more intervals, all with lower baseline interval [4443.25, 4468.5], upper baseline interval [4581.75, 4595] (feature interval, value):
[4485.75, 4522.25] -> -2.4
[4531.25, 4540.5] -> 0.8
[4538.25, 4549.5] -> 0.2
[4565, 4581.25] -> 0.4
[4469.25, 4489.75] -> -1.9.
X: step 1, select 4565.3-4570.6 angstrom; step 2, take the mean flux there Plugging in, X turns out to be 6.61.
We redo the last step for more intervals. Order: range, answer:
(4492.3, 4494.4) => 6.84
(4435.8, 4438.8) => 5.82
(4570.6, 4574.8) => 7.06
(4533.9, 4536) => 5.82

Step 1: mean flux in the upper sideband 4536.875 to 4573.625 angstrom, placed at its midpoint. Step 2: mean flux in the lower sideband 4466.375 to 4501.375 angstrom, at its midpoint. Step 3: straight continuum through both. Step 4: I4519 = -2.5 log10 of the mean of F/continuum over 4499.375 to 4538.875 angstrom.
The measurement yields 0.02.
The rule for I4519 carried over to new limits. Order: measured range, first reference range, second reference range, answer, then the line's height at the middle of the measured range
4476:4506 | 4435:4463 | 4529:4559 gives -0.084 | 6.32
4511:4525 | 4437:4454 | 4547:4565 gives -0.017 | 6.71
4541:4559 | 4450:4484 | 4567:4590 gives 0.001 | 6.73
